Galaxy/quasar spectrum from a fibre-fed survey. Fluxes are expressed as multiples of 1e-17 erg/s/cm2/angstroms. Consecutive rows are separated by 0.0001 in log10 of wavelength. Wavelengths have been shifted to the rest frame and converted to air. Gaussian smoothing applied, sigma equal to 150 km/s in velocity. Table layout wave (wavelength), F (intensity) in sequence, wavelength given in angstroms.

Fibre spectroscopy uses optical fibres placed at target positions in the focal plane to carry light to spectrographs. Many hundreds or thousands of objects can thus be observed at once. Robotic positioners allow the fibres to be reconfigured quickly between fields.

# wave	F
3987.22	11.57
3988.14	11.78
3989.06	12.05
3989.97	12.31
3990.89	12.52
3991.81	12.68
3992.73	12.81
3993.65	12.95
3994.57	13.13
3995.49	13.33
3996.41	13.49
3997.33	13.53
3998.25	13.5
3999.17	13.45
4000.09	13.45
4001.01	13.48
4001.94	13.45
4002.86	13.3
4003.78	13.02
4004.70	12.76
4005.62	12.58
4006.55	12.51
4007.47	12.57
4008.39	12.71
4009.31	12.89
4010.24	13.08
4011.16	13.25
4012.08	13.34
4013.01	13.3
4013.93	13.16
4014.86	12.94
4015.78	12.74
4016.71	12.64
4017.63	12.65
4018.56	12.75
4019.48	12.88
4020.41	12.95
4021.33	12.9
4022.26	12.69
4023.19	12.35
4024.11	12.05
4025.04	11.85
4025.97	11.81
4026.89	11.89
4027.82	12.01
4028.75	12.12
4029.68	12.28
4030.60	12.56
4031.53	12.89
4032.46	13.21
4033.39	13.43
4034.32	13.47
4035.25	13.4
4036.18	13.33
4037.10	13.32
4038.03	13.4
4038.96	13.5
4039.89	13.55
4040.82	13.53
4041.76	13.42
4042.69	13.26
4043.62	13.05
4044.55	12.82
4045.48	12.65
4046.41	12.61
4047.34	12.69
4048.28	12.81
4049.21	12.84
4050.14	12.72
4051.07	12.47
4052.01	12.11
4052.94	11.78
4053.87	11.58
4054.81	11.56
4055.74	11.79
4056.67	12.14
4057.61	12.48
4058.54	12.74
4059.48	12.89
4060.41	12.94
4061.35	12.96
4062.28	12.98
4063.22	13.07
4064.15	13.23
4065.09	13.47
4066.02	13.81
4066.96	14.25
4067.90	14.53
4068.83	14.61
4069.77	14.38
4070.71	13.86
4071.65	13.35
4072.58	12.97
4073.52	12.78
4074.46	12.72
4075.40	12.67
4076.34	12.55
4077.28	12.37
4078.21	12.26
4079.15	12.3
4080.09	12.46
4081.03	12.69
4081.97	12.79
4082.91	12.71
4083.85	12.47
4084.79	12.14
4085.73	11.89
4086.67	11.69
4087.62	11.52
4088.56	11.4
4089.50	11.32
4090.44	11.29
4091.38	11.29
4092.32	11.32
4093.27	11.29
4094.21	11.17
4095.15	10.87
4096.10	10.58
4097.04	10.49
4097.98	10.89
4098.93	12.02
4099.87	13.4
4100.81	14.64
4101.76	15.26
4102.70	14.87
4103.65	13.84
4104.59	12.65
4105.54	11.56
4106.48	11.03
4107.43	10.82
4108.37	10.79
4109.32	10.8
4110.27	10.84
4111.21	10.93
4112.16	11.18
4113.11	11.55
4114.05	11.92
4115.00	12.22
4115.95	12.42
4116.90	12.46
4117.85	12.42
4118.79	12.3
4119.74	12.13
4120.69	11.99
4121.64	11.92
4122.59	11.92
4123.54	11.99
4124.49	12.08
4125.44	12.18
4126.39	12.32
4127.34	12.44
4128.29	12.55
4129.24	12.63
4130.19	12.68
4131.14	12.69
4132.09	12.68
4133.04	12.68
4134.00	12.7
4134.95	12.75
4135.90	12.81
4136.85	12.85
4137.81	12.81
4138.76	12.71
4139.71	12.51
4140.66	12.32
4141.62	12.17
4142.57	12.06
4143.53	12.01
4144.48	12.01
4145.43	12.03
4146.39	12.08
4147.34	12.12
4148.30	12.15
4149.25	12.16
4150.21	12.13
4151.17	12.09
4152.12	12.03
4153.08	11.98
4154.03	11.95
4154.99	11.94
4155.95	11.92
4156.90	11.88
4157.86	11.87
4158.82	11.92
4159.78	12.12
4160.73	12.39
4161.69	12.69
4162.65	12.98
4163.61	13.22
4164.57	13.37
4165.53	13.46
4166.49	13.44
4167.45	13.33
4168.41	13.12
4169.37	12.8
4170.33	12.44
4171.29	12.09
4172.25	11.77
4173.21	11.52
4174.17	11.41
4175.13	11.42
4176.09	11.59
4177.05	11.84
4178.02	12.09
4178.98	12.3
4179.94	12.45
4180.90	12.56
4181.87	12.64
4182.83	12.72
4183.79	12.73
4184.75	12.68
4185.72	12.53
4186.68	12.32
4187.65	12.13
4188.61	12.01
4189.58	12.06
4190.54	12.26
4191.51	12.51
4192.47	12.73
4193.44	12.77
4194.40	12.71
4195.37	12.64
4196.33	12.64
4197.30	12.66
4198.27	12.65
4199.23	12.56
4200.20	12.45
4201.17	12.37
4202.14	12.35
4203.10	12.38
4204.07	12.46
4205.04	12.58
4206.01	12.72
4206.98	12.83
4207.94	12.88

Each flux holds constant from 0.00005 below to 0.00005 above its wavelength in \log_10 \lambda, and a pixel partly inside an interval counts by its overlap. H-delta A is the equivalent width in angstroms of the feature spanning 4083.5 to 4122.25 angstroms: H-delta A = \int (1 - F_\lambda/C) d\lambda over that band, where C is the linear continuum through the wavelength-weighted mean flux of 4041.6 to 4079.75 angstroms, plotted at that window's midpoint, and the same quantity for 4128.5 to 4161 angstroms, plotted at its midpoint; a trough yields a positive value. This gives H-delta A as 2.1 angstroms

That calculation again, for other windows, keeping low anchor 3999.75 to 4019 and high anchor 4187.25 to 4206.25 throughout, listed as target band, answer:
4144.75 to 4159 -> 0.66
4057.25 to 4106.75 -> 0.70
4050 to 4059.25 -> 0.52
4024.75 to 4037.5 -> 0.22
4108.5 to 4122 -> 0.99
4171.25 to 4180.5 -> 0.51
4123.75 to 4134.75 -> 0.13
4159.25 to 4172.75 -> -0.25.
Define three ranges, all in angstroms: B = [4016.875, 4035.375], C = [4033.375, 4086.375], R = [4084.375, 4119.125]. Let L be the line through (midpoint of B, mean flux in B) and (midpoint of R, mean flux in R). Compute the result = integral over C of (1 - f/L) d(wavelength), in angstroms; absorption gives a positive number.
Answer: -2.8 angstroms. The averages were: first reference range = 12.6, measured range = 12.9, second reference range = 11.9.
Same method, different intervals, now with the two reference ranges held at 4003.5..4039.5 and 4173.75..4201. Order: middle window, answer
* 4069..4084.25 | -0.26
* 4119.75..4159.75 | 0.74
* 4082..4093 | 0.75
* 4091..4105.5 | 0.35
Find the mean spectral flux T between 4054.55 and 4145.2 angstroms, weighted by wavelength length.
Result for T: 12.4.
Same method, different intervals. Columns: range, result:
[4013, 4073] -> 12.9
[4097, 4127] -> 12.1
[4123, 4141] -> 12.5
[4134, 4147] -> 12.4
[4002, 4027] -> 12.8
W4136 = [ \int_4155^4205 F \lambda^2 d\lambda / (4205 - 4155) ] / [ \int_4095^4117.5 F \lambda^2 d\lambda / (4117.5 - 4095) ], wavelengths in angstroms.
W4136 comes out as 1.07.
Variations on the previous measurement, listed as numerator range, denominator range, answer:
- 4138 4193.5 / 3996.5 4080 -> 1.02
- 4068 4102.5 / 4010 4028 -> 1.01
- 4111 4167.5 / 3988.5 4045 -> 1.01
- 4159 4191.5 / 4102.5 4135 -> 1.05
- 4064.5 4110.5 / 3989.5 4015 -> 0.99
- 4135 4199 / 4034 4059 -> 1.03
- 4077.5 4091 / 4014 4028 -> 1.00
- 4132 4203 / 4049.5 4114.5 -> 1.05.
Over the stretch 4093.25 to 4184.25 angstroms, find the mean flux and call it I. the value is 12.2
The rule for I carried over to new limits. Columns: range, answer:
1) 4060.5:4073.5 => 13.6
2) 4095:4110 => 12.2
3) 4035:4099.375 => 12.6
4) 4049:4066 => 12.6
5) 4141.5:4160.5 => 12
